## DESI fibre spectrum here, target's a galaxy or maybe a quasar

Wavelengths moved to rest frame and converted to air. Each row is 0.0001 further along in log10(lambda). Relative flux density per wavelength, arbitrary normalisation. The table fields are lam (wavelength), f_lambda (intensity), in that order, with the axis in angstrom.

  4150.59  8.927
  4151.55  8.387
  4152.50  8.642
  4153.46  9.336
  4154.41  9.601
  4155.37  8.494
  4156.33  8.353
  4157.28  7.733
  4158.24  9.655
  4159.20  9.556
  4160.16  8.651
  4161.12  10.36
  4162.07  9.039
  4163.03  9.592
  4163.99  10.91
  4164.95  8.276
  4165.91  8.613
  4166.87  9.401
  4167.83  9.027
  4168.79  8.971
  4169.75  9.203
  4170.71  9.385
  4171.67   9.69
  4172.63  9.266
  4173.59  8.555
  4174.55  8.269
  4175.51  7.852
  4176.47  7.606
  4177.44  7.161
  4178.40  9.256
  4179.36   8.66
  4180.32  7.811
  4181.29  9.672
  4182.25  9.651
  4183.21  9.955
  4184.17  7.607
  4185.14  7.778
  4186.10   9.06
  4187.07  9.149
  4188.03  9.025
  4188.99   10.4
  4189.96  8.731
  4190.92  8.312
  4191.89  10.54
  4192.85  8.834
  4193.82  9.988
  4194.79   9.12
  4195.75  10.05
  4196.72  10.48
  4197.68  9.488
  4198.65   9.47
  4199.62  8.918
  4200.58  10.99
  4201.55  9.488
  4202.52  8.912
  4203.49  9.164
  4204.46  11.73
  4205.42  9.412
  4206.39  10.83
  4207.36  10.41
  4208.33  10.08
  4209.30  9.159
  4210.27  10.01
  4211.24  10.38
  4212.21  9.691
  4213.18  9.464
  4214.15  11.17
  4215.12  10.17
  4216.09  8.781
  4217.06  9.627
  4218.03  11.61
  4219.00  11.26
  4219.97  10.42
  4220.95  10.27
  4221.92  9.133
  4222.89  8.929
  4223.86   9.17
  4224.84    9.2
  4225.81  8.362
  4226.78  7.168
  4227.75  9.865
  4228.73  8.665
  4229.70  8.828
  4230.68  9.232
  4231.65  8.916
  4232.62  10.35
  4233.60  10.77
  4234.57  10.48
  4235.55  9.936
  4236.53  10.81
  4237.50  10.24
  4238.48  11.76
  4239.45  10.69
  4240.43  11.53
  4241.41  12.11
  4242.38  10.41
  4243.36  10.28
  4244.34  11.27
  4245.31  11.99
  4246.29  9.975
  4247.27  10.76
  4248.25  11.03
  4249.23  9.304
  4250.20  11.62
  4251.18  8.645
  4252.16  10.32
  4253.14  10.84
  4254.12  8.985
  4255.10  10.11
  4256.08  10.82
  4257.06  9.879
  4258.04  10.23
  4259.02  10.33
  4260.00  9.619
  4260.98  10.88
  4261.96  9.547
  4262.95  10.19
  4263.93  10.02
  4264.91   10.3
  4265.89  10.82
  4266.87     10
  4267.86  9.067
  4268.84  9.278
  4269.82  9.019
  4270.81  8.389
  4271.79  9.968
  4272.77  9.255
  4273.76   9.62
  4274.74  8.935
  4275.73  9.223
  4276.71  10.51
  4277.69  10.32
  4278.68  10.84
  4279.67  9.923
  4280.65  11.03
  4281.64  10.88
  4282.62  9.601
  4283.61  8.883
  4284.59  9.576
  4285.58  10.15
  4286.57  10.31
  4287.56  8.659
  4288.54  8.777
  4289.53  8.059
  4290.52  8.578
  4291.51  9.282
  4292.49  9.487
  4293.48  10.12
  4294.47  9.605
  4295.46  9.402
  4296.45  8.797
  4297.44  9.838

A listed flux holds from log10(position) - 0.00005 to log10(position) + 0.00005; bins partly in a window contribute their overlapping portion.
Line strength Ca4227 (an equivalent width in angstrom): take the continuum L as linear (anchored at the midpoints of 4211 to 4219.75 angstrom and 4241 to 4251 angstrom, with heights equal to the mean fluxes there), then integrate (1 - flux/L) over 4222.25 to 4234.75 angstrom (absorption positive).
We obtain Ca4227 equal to 1.5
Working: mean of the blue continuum 10.2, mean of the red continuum 10.8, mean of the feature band 9.2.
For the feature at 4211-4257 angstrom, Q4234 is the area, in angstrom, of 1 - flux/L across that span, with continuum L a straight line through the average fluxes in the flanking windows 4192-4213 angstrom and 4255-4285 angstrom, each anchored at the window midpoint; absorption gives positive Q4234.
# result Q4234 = -1.11 angstrom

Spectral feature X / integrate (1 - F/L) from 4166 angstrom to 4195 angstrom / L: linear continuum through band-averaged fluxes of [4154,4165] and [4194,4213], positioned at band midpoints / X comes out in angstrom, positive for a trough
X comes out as 1.8 angstrom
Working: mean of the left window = 9.21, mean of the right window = 9.88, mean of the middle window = 8.92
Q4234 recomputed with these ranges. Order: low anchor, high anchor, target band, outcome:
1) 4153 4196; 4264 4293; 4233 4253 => -2.7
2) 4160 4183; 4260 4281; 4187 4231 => -1.7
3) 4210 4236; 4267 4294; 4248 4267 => -1.1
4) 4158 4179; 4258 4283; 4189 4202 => -0.5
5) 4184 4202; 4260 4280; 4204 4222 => -1.4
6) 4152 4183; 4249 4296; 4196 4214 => -1.3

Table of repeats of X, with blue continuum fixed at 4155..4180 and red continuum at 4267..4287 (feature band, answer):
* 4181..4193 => -0.11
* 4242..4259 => -1.50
